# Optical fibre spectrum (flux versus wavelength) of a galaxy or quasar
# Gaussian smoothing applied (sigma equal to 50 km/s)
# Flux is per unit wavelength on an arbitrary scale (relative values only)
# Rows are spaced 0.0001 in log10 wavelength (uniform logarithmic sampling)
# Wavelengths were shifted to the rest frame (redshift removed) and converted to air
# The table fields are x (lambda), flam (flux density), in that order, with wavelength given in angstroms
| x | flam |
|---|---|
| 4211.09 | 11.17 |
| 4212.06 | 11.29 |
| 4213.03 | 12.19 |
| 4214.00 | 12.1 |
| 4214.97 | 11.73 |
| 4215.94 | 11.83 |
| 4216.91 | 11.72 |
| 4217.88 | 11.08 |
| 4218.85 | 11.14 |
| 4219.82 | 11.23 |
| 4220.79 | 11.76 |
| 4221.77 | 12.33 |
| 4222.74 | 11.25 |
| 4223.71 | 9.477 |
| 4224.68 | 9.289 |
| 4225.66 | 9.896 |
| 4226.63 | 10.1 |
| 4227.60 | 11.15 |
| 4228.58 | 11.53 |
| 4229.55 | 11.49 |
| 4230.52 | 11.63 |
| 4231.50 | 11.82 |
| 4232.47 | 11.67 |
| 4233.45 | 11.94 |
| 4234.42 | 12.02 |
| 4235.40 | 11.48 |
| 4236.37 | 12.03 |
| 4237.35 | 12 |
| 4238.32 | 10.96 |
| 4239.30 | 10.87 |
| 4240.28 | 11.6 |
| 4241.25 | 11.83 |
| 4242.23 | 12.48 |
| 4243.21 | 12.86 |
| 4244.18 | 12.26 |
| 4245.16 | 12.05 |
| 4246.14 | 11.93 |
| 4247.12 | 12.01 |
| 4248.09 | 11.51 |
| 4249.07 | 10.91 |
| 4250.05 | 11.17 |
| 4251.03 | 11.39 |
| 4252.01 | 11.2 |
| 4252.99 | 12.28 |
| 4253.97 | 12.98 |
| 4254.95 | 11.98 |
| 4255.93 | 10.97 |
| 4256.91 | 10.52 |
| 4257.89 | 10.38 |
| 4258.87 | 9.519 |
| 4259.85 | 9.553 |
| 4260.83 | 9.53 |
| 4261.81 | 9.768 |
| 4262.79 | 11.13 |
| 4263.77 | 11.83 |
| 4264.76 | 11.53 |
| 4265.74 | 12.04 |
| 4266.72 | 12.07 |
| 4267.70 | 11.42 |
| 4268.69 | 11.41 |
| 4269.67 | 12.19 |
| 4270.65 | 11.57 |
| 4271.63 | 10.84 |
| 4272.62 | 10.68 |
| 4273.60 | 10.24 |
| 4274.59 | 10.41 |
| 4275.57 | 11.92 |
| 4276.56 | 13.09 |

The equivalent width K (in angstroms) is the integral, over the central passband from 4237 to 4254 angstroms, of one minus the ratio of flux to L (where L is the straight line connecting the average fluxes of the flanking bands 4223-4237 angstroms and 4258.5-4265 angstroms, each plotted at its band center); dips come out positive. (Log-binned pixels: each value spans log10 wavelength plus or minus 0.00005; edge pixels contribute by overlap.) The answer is -1.6 angstroms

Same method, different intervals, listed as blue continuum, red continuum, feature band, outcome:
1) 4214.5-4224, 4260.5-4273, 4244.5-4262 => 0.3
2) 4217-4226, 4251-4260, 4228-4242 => -0.9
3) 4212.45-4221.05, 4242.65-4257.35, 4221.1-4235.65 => 0.7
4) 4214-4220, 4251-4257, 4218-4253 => 0.5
